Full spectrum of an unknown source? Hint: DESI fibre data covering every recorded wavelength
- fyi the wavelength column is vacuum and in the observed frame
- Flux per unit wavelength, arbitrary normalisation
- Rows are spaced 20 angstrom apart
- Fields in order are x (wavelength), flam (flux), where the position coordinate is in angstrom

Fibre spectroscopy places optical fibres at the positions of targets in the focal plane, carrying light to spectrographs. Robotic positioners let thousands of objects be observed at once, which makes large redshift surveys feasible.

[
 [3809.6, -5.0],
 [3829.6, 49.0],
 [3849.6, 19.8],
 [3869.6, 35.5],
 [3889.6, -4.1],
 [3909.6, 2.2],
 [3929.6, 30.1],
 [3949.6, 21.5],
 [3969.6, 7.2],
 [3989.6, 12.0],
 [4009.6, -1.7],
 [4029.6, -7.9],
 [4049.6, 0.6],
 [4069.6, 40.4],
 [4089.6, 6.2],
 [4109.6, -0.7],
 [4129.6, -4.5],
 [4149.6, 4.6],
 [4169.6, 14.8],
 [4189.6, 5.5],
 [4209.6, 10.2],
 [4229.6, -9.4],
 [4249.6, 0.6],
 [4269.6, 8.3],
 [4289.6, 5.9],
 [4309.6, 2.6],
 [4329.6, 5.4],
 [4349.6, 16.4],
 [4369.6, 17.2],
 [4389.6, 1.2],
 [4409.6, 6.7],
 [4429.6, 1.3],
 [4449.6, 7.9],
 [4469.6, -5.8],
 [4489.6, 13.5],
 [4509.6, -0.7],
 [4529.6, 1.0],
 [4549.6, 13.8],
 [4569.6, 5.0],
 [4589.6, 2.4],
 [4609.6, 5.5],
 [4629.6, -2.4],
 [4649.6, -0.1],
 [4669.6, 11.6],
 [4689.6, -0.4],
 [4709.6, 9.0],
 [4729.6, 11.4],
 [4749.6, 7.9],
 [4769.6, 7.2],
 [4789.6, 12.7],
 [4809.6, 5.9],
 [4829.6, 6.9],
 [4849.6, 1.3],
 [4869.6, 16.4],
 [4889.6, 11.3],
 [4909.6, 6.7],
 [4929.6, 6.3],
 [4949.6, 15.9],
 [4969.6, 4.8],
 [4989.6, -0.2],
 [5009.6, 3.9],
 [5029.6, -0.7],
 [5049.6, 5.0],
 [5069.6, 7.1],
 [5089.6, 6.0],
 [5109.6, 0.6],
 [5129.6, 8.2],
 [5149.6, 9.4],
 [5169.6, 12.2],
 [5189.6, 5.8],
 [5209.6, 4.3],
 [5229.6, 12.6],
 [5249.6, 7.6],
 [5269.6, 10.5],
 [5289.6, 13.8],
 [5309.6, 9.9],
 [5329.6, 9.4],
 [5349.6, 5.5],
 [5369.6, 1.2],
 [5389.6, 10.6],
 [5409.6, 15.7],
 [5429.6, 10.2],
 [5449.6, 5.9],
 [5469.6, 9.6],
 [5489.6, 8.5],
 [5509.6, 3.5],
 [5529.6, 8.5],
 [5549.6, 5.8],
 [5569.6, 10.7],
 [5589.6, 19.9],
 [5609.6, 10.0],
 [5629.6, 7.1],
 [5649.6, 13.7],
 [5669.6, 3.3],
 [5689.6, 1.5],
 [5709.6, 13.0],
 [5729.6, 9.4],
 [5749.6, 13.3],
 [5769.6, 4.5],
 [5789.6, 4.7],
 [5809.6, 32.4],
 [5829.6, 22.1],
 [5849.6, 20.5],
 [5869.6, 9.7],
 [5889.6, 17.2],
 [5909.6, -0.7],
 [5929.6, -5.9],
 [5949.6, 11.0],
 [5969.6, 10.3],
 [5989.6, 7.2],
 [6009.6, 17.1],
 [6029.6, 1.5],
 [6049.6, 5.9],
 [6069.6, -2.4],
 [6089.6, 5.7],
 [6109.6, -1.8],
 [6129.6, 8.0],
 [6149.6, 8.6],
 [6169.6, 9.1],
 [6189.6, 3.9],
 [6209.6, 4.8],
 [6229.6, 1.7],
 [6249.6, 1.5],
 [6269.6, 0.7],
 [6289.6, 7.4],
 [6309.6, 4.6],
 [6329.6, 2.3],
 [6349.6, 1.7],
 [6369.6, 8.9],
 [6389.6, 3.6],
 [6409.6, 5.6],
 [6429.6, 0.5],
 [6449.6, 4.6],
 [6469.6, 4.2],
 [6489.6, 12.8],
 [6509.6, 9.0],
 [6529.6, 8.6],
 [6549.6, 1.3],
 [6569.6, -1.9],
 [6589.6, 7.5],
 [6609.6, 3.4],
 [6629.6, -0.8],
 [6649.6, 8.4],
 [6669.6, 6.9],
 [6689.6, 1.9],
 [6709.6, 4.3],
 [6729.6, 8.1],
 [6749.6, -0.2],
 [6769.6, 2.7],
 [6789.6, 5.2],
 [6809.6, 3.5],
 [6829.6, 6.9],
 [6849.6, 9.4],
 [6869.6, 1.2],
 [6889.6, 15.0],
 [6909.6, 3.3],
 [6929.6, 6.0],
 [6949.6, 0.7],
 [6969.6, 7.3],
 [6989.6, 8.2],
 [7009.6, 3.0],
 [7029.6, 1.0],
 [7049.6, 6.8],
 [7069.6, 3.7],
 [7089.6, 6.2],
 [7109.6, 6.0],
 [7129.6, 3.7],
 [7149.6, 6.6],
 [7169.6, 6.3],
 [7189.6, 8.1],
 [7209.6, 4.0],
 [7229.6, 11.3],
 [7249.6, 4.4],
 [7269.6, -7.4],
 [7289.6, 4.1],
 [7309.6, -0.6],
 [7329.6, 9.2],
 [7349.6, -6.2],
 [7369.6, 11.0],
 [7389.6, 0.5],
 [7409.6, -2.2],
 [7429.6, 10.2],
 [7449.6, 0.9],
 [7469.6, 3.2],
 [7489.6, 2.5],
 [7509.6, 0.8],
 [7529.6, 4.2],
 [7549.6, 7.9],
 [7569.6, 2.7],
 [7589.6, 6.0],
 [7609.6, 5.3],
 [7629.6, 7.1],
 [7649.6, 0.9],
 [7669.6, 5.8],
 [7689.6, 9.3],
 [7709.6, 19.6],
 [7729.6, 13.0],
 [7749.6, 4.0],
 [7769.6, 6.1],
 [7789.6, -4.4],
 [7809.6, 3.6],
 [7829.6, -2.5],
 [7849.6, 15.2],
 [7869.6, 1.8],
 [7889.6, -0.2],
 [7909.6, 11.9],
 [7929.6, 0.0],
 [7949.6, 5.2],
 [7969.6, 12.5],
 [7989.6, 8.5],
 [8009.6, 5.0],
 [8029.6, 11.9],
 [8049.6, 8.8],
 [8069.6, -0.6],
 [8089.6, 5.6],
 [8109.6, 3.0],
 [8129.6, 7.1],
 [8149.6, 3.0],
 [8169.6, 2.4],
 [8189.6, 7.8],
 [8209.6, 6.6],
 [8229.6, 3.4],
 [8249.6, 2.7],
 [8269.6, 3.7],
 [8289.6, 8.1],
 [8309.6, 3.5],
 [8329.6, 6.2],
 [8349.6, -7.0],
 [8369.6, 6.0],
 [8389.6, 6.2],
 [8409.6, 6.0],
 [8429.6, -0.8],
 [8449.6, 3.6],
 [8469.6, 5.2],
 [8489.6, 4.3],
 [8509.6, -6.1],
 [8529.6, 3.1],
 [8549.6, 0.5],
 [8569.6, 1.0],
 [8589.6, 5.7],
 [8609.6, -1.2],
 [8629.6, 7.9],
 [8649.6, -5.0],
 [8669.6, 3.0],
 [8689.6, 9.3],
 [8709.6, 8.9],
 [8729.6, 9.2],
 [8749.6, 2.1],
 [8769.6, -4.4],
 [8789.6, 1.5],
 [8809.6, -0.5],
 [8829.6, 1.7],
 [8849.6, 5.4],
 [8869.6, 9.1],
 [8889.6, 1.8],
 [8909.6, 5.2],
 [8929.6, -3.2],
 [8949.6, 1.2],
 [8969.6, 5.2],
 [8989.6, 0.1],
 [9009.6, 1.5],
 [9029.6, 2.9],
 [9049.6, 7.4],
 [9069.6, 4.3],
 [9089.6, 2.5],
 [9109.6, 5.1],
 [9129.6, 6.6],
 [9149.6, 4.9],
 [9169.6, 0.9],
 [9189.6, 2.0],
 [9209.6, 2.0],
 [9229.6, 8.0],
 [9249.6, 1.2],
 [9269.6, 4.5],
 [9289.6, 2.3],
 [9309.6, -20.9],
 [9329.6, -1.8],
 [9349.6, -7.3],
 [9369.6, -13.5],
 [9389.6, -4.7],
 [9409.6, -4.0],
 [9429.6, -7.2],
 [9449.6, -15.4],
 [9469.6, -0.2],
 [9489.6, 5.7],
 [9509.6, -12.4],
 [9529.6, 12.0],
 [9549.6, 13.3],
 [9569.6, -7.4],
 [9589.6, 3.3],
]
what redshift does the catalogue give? 0.74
